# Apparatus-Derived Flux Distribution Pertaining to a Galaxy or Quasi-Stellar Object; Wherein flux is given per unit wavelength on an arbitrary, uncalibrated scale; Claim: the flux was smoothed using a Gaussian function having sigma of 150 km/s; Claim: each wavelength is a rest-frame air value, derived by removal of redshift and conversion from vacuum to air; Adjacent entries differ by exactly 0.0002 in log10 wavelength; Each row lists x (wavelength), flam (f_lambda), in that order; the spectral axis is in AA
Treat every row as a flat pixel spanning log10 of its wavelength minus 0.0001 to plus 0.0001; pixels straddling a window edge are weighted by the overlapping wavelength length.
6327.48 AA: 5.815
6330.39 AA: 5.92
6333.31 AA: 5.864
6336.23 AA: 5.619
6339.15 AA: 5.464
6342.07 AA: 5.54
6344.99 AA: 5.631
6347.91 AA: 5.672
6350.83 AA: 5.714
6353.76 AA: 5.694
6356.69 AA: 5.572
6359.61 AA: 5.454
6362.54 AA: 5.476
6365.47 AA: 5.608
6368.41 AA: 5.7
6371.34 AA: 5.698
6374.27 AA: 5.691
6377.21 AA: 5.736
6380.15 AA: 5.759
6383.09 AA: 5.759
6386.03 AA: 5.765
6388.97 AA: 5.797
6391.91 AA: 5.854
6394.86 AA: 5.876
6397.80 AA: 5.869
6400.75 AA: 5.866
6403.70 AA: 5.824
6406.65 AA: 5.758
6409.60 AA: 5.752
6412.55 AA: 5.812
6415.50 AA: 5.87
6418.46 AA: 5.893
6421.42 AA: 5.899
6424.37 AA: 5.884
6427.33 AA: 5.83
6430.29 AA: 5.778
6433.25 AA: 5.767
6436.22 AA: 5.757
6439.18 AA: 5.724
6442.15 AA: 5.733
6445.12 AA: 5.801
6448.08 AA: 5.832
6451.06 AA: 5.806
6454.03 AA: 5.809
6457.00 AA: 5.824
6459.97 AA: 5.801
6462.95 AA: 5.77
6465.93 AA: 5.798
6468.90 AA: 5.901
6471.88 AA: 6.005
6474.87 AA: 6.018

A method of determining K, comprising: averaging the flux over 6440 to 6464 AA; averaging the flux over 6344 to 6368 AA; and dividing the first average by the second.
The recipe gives 1.03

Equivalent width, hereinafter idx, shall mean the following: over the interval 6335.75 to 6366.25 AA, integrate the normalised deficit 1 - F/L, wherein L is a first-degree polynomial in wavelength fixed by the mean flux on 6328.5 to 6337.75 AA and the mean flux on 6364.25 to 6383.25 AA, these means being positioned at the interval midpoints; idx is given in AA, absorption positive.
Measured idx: 0.91 AA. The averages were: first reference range 5.8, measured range 5.59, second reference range 5.7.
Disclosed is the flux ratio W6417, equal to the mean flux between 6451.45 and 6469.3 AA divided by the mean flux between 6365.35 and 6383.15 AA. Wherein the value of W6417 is 1.02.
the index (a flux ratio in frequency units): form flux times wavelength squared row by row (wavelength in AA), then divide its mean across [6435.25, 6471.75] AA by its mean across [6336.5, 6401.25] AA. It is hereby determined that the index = 1.0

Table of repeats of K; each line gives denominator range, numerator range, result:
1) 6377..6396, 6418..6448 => 1.00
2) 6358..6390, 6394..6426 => 1.03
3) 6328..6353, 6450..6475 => 1.03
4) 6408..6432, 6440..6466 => 0.99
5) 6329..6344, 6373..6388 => 1.01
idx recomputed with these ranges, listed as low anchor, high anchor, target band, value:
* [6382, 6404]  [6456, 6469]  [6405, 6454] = 0.1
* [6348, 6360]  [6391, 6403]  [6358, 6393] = 0.4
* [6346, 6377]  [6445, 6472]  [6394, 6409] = -0.3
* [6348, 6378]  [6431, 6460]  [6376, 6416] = -0.8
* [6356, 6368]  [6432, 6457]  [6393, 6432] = -1.0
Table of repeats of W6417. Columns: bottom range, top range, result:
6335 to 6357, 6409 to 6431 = 1.04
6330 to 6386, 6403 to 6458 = 1.03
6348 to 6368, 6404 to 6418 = 1.04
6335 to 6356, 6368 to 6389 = 1.02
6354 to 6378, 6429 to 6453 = 1.03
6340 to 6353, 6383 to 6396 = 1.03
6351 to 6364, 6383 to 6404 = 1.05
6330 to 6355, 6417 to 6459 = 1.03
